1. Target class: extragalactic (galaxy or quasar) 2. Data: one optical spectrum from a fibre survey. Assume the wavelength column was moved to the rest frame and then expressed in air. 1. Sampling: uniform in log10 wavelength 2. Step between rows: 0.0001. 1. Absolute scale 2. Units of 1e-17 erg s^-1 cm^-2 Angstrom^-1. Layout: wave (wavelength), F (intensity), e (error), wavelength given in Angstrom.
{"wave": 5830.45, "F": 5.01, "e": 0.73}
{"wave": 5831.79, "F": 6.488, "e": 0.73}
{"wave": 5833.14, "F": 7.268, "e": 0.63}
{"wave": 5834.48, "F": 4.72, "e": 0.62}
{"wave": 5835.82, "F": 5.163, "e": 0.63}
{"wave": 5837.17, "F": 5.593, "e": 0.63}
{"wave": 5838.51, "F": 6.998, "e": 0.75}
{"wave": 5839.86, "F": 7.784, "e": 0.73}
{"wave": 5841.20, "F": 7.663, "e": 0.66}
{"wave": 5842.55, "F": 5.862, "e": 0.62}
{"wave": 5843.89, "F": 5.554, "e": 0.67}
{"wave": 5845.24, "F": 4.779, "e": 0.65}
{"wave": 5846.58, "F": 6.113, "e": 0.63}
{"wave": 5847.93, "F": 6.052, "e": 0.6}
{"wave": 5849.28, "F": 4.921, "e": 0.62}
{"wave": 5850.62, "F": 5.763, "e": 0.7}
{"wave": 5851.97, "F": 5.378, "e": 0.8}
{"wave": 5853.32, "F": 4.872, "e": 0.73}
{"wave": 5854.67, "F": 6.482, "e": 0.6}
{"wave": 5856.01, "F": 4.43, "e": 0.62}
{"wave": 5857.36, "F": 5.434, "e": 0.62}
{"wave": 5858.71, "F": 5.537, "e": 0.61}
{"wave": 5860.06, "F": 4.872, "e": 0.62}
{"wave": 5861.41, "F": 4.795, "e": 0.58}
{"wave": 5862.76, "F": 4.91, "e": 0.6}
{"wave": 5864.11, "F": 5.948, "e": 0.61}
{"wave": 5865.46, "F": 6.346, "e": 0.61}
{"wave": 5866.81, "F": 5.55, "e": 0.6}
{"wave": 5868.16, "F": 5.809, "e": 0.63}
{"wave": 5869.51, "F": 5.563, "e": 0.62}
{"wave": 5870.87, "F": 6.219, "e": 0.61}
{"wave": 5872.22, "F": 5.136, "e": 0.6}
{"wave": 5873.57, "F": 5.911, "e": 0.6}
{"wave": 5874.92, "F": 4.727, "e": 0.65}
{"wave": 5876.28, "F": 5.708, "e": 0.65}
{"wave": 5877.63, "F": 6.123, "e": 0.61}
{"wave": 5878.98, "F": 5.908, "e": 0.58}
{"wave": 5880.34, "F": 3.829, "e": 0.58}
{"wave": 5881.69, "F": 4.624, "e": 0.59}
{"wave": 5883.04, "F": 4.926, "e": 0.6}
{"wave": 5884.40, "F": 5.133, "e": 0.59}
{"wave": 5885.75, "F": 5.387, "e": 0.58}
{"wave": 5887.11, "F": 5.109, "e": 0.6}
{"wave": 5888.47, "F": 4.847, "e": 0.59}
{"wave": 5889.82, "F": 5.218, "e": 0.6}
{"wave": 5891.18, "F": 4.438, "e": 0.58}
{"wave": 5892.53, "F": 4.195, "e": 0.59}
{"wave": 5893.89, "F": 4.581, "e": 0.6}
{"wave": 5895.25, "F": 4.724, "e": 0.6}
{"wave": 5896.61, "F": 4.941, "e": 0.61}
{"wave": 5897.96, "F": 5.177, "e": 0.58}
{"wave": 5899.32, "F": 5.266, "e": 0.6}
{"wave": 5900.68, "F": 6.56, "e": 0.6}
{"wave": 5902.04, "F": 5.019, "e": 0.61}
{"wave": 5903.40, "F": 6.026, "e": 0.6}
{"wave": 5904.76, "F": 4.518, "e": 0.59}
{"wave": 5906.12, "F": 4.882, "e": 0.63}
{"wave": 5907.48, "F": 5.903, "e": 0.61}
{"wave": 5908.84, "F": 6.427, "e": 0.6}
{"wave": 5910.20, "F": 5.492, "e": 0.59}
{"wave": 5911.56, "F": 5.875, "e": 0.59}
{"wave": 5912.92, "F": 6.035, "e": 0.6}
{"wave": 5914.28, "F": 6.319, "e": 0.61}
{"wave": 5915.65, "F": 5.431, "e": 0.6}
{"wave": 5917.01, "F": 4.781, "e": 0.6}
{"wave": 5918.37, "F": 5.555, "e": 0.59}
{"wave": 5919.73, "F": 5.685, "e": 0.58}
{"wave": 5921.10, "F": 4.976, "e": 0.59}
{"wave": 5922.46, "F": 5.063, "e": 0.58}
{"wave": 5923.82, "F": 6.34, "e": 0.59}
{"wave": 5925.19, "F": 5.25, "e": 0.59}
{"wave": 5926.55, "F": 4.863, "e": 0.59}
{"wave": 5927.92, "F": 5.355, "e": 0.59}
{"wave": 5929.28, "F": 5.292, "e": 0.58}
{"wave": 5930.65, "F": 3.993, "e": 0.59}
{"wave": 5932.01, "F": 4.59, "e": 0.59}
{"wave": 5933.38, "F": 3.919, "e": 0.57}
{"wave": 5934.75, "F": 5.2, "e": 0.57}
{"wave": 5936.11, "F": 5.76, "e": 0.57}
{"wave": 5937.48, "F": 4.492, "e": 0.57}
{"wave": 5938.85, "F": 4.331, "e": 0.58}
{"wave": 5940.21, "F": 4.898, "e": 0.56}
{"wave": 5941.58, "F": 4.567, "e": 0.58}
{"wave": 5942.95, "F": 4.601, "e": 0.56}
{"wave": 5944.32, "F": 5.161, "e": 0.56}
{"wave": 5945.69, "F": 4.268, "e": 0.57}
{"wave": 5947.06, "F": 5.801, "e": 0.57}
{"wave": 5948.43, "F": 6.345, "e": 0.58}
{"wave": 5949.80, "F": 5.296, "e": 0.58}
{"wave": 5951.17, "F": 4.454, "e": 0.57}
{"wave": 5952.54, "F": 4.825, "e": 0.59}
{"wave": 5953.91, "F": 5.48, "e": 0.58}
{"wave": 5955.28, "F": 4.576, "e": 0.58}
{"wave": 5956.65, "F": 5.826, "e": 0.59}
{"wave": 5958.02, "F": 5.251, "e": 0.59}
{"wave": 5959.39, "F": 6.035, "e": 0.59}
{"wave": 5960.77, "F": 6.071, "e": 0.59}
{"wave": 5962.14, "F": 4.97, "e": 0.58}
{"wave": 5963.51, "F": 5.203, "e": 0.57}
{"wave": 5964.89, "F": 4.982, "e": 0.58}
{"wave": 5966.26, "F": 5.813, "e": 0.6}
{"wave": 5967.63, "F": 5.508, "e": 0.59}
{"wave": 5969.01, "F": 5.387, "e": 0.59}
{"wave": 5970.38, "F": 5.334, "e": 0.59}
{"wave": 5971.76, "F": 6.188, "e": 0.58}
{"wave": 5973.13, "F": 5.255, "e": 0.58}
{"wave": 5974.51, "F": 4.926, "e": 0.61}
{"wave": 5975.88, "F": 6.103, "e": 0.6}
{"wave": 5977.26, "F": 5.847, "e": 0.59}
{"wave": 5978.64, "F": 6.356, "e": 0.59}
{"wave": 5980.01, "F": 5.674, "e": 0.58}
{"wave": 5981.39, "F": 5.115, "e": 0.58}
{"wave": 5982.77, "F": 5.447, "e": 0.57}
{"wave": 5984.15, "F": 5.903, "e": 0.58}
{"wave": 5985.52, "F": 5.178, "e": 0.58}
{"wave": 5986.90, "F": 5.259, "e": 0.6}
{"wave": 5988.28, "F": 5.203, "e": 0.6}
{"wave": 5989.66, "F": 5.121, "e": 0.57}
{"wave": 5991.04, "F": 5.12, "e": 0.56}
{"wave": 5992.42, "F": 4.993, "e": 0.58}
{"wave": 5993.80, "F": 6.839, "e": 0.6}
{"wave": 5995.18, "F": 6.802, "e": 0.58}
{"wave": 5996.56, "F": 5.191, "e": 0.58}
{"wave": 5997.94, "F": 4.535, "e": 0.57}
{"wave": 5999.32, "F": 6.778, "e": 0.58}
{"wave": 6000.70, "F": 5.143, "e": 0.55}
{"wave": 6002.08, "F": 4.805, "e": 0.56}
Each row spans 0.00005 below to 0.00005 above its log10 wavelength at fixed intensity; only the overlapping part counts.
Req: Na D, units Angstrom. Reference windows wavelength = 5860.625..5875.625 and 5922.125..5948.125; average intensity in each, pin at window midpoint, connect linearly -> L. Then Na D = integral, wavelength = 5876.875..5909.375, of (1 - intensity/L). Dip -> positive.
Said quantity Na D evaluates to 1.0 Angstrom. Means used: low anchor 5.53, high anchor 4.95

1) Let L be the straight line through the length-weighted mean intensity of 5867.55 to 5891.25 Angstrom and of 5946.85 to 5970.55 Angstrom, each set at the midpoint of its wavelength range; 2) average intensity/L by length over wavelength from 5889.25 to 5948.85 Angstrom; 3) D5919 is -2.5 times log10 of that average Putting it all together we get 0.03 mag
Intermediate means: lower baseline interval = 5.27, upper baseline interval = 5.39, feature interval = 5.18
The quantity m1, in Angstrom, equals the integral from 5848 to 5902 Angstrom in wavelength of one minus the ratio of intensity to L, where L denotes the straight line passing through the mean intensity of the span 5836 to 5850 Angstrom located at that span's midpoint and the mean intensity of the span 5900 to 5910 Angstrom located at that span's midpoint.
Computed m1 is 5.3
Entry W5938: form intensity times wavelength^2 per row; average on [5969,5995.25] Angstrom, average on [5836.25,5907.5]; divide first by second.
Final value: 1.1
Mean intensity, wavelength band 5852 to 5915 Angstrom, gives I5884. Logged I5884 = 5.34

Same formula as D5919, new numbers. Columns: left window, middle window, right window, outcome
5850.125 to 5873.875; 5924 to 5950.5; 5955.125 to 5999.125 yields 0.11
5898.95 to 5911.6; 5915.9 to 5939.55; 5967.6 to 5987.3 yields 0.11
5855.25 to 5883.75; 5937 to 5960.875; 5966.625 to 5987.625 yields 0.08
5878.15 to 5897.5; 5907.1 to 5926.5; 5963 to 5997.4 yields -0.11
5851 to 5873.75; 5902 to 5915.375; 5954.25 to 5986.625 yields -0.03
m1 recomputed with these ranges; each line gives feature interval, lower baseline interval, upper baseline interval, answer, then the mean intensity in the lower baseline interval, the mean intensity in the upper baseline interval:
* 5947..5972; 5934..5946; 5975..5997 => -1.2 Angstrom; 4.82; 5.63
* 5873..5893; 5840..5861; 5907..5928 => 1.9 Angstrom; 5.63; 5.59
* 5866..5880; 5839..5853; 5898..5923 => 0.4 Angstrom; 5.97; 5.54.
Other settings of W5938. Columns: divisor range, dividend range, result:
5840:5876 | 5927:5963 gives 0.93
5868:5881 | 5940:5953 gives 0.94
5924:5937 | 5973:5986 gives 1.15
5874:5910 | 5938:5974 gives 1.04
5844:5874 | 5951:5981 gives 1.03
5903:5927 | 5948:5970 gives 0.99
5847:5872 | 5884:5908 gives 0.94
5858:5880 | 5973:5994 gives 1.03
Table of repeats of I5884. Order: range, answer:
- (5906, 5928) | 5.56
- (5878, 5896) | 4.86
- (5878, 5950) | 5.16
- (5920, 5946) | 4.91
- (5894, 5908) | 5.26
